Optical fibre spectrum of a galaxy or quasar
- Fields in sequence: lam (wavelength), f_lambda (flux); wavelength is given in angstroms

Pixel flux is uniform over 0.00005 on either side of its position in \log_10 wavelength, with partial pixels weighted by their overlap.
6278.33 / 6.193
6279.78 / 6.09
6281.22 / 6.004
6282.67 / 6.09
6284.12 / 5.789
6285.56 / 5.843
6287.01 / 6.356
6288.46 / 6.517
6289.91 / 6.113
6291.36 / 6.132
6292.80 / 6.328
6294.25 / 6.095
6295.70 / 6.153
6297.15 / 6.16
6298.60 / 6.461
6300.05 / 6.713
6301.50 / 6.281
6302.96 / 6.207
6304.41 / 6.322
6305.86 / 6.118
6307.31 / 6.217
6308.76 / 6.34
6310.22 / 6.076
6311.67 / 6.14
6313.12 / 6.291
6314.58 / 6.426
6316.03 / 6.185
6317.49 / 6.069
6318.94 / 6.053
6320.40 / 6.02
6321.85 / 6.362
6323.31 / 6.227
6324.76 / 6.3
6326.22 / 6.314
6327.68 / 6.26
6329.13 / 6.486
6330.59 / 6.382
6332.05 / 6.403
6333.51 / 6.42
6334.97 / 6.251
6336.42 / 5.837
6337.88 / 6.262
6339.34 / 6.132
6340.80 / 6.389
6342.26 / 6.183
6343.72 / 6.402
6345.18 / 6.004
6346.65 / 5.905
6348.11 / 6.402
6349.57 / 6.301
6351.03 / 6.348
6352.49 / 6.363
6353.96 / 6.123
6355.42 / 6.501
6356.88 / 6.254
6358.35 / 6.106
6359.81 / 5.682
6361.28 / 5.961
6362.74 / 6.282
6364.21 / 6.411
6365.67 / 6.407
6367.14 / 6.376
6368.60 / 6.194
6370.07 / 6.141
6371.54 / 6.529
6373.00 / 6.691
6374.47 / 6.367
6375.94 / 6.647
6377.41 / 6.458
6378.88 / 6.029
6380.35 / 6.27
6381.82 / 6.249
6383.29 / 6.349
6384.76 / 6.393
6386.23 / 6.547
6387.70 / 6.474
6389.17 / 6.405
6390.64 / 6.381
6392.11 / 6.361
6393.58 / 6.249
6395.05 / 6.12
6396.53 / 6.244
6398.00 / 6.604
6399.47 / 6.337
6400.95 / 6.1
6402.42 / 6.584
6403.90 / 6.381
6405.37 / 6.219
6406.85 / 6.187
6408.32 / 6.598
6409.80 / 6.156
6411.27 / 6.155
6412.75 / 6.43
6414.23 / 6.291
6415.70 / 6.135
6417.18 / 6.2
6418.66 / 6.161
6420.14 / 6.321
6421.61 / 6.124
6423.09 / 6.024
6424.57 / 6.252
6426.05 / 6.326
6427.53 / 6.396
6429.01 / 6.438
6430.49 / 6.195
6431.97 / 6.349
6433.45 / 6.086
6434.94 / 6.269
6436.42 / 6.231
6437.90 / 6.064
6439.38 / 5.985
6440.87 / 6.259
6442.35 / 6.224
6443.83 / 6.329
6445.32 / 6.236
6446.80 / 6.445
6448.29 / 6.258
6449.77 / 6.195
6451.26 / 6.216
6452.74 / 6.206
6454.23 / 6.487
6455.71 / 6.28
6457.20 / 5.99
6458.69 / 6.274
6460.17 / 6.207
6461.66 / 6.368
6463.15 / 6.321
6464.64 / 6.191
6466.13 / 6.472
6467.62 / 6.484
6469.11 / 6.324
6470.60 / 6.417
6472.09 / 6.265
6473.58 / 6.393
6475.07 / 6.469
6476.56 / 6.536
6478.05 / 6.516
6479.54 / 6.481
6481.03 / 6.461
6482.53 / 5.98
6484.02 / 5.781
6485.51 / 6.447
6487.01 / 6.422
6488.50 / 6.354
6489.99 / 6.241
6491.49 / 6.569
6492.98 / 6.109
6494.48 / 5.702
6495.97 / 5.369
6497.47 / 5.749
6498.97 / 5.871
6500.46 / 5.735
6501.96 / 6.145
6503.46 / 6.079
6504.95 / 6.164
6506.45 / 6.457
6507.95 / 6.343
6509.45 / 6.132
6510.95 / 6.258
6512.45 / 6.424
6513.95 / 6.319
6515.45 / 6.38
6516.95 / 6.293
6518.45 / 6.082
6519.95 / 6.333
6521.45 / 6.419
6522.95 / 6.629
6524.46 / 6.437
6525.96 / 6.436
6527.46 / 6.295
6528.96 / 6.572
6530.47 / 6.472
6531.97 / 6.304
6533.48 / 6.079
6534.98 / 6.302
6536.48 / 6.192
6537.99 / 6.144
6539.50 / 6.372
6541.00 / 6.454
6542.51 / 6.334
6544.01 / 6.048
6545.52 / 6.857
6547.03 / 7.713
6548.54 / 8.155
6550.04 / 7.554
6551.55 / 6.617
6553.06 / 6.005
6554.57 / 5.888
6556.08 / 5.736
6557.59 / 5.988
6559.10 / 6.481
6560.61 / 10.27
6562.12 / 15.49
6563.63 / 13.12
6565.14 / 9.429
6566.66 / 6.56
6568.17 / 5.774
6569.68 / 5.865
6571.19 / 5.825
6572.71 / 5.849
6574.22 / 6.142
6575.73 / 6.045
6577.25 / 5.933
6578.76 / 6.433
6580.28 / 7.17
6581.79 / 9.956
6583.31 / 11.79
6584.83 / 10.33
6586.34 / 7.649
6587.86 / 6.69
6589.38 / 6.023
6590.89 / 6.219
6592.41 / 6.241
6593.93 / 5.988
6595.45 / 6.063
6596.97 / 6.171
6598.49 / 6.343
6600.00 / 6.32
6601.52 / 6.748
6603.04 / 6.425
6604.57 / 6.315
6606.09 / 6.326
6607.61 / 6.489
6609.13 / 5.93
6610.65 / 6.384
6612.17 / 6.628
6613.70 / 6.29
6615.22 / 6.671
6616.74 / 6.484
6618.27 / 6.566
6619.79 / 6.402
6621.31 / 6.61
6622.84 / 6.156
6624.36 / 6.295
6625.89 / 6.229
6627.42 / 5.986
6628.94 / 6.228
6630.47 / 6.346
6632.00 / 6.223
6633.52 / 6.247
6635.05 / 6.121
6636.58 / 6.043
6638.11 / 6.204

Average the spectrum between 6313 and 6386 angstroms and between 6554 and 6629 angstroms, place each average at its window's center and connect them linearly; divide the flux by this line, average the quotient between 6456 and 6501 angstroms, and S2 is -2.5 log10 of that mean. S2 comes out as 0.08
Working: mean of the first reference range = 6.27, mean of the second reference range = 7.03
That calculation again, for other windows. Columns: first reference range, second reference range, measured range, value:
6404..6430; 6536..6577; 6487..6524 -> 0.11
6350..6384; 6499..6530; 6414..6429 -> 0.01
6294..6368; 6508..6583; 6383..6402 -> 0.01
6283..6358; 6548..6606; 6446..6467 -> 0.09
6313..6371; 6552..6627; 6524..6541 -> 0.08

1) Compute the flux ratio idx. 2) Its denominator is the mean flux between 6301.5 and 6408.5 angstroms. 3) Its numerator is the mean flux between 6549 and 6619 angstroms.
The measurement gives 1.13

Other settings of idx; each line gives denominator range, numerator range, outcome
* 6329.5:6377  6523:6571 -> 1.14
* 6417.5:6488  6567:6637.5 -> 1.05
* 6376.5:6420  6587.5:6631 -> 1.00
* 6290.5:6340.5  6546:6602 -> 1.18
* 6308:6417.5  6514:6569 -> 1.12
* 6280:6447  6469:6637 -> 1.06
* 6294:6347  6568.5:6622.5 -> 1.08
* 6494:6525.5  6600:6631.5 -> 1.03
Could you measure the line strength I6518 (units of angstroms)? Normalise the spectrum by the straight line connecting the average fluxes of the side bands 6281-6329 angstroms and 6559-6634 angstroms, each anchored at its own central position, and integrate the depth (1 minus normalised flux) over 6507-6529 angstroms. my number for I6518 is 1.5 angstroms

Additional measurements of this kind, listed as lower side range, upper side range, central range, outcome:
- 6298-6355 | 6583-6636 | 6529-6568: -4.99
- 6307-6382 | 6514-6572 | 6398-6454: 2.55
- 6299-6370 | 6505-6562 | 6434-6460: 0.93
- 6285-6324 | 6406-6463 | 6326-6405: -0.79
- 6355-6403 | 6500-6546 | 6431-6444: 0.25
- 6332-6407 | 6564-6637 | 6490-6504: 1.22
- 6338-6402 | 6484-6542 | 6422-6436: 0.03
